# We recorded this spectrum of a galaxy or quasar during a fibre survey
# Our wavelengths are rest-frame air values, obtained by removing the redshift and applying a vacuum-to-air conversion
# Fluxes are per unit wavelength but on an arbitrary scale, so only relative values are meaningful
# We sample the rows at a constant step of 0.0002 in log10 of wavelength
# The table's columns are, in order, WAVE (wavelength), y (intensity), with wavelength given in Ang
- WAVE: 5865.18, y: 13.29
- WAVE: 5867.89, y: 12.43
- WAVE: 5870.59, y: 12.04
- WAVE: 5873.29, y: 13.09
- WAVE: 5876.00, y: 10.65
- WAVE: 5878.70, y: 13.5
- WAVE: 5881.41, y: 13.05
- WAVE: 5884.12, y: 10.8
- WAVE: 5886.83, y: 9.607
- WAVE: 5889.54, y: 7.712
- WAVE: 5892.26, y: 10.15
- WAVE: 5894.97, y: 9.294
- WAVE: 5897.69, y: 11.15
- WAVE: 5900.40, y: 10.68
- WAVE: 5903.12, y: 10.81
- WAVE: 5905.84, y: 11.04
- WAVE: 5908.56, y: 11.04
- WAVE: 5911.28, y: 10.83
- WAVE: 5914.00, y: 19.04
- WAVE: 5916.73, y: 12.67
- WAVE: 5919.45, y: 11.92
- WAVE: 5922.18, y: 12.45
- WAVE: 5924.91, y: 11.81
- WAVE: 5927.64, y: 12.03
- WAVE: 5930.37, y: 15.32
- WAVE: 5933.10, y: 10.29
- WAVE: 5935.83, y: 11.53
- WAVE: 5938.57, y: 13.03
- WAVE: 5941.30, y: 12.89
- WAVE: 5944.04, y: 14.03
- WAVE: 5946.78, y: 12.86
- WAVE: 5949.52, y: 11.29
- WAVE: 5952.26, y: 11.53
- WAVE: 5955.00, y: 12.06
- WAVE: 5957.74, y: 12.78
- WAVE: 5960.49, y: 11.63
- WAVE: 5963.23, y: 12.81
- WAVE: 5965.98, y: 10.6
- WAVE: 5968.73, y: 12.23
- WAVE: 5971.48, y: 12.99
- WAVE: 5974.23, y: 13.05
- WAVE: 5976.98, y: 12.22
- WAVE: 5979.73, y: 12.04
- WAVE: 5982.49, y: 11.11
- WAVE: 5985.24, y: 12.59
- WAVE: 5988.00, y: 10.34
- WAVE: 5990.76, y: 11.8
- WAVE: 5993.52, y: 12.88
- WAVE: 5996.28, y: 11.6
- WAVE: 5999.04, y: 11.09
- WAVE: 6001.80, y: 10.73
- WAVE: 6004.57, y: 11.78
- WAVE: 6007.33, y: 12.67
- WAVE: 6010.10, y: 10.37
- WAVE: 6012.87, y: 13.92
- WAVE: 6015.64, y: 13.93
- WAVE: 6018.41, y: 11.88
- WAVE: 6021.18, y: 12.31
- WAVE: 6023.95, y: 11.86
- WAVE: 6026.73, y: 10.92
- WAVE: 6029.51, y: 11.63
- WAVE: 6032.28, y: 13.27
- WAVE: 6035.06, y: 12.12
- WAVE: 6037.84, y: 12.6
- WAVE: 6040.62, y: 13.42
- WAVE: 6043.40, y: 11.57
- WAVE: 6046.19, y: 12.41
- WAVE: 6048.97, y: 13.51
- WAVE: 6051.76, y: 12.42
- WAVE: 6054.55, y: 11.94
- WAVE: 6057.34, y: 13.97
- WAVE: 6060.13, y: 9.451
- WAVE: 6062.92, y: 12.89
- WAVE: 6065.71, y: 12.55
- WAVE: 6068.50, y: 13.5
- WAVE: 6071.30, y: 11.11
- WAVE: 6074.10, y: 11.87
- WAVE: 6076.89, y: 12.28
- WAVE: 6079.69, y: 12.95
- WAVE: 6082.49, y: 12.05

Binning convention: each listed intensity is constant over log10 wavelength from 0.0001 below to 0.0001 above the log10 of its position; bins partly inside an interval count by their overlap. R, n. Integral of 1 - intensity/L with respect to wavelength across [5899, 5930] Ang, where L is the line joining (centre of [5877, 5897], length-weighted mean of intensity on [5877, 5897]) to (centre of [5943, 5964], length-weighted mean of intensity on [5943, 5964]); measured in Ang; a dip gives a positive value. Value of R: -2.7 Ang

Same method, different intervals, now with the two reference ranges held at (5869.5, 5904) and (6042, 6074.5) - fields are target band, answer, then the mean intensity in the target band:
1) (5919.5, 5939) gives -1.7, 12.3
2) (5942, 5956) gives -1.2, 12.4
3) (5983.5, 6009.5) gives 0.3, 11.7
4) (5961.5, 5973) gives -0.6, 12.2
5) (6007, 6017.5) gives -0.7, 12.7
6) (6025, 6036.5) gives 0.1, 12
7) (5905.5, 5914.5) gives -1.2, 12.6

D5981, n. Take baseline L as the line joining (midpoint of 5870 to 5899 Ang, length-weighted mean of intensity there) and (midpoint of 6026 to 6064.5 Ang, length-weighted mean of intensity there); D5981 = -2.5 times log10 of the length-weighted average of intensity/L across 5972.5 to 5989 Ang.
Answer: -0.016 mag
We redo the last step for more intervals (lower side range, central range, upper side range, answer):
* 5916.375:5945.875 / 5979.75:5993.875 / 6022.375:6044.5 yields 0.060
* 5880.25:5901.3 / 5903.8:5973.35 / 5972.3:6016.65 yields -0.126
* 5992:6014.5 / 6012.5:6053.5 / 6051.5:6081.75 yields -0.036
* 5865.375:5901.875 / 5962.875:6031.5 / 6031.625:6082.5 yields 0.000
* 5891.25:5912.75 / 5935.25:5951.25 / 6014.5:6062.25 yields -0.133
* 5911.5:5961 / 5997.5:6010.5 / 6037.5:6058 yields 0.116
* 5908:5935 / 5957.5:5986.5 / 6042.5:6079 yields 0.038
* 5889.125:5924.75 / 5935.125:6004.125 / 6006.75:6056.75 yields -0.009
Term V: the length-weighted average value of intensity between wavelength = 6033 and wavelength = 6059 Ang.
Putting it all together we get 12.6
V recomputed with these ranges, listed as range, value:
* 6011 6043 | 12.5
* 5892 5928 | 11.8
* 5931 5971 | 12.2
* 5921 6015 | 12.1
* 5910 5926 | 13.2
